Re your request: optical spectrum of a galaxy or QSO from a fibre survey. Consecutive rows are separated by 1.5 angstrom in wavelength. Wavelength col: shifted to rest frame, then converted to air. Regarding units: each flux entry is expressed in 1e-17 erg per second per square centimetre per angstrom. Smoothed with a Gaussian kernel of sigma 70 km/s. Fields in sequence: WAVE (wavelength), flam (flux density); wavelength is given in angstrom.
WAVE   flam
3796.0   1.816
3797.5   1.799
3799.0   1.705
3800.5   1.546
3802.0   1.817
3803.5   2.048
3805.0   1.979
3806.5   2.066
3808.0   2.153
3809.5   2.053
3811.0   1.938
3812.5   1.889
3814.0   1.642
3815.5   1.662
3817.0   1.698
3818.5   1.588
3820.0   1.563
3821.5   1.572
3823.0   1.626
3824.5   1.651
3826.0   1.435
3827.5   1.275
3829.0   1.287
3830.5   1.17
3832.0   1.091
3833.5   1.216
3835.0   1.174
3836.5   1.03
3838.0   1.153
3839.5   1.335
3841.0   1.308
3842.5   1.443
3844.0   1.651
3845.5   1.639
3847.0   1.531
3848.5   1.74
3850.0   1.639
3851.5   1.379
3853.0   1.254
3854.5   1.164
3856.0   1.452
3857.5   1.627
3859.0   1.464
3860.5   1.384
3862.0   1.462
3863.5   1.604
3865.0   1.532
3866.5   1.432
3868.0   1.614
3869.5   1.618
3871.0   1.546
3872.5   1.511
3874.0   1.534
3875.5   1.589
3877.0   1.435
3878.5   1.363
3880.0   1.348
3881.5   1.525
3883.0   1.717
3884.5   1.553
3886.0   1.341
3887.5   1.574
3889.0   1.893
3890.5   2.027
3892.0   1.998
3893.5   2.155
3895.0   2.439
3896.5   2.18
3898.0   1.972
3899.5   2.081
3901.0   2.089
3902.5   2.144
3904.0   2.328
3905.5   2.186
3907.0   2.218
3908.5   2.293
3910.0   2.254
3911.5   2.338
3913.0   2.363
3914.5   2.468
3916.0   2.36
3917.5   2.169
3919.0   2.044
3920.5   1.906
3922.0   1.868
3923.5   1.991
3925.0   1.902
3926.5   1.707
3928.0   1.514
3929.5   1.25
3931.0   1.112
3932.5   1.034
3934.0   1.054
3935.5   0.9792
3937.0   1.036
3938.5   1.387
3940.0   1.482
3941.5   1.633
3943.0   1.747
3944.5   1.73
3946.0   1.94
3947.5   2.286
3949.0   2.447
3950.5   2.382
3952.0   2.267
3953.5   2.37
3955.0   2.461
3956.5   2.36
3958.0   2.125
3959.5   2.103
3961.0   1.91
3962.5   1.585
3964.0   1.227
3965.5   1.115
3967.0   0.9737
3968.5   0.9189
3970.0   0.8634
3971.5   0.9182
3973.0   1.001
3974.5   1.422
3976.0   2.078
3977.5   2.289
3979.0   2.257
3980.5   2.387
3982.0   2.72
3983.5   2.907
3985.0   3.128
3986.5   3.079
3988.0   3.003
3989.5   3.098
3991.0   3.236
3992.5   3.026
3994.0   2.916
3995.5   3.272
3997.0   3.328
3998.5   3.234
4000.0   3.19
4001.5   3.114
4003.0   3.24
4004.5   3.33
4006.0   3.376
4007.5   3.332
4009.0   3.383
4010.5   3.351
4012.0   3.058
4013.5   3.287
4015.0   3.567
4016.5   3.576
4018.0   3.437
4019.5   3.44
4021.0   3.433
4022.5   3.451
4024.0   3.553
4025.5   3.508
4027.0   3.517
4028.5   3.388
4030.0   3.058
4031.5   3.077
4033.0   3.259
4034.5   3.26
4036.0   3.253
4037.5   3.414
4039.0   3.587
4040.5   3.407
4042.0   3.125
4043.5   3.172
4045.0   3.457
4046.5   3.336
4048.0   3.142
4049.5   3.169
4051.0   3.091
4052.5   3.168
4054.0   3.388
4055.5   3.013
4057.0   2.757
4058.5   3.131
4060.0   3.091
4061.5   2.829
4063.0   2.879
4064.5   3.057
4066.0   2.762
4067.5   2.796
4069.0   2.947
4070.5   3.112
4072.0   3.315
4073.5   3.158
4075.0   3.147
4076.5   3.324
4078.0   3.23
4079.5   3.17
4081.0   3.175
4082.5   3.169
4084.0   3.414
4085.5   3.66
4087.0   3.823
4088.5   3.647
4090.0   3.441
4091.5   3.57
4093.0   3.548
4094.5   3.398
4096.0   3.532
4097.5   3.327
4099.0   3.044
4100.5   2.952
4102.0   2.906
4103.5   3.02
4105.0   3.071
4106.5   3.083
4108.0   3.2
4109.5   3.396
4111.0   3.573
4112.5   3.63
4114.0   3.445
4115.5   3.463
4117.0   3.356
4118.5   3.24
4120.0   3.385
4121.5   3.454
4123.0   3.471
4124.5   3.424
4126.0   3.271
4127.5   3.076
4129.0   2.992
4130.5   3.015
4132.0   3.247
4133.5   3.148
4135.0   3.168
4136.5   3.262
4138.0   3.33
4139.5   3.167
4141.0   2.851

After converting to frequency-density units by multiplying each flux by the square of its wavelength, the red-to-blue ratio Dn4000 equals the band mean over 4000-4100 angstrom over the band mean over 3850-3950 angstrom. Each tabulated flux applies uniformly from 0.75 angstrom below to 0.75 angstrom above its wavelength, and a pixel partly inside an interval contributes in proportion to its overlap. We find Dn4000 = 2.02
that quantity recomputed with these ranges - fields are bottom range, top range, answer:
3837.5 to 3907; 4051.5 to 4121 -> 2.17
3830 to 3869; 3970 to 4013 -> 2.13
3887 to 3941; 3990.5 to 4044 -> 1.85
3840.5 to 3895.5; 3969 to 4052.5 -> 2.06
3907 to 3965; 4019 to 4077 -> 1.81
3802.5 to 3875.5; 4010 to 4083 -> 2.33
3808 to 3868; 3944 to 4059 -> 2.04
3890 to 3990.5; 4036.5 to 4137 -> 1.78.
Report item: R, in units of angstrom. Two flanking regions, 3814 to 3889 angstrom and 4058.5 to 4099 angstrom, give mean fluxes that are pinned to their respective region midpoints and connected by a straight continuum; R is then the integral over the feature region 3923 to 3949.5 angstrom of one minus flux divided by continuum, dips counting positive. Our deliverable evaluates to 7.17 angstrom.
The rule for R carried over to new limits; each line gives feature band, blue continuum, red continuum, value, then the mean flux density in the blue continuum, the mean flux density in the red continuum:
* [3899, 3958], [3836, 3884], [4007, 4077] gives 5.2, 1.47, 3.23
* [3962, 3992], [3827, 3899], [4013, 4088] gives 6.7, 1.53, 3.25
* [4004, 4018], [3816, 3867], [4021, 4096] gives -2.5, 1.43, 3.26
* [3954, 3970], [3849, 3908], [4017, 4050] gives 5.7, 1.7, 3.34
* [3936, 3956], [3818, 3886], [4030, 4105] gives 2.7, 1.45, 3.21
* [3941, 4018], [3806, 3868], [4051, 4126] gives 1.4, 1.51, 3.25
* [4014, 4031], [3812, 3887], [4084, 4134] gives -4.6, 1.47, 3.33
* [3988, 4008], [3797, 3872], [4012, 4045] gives -0.8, 1.55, 3.36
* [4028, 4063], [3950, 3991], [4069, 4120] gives -4.7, 2.05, 3.31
